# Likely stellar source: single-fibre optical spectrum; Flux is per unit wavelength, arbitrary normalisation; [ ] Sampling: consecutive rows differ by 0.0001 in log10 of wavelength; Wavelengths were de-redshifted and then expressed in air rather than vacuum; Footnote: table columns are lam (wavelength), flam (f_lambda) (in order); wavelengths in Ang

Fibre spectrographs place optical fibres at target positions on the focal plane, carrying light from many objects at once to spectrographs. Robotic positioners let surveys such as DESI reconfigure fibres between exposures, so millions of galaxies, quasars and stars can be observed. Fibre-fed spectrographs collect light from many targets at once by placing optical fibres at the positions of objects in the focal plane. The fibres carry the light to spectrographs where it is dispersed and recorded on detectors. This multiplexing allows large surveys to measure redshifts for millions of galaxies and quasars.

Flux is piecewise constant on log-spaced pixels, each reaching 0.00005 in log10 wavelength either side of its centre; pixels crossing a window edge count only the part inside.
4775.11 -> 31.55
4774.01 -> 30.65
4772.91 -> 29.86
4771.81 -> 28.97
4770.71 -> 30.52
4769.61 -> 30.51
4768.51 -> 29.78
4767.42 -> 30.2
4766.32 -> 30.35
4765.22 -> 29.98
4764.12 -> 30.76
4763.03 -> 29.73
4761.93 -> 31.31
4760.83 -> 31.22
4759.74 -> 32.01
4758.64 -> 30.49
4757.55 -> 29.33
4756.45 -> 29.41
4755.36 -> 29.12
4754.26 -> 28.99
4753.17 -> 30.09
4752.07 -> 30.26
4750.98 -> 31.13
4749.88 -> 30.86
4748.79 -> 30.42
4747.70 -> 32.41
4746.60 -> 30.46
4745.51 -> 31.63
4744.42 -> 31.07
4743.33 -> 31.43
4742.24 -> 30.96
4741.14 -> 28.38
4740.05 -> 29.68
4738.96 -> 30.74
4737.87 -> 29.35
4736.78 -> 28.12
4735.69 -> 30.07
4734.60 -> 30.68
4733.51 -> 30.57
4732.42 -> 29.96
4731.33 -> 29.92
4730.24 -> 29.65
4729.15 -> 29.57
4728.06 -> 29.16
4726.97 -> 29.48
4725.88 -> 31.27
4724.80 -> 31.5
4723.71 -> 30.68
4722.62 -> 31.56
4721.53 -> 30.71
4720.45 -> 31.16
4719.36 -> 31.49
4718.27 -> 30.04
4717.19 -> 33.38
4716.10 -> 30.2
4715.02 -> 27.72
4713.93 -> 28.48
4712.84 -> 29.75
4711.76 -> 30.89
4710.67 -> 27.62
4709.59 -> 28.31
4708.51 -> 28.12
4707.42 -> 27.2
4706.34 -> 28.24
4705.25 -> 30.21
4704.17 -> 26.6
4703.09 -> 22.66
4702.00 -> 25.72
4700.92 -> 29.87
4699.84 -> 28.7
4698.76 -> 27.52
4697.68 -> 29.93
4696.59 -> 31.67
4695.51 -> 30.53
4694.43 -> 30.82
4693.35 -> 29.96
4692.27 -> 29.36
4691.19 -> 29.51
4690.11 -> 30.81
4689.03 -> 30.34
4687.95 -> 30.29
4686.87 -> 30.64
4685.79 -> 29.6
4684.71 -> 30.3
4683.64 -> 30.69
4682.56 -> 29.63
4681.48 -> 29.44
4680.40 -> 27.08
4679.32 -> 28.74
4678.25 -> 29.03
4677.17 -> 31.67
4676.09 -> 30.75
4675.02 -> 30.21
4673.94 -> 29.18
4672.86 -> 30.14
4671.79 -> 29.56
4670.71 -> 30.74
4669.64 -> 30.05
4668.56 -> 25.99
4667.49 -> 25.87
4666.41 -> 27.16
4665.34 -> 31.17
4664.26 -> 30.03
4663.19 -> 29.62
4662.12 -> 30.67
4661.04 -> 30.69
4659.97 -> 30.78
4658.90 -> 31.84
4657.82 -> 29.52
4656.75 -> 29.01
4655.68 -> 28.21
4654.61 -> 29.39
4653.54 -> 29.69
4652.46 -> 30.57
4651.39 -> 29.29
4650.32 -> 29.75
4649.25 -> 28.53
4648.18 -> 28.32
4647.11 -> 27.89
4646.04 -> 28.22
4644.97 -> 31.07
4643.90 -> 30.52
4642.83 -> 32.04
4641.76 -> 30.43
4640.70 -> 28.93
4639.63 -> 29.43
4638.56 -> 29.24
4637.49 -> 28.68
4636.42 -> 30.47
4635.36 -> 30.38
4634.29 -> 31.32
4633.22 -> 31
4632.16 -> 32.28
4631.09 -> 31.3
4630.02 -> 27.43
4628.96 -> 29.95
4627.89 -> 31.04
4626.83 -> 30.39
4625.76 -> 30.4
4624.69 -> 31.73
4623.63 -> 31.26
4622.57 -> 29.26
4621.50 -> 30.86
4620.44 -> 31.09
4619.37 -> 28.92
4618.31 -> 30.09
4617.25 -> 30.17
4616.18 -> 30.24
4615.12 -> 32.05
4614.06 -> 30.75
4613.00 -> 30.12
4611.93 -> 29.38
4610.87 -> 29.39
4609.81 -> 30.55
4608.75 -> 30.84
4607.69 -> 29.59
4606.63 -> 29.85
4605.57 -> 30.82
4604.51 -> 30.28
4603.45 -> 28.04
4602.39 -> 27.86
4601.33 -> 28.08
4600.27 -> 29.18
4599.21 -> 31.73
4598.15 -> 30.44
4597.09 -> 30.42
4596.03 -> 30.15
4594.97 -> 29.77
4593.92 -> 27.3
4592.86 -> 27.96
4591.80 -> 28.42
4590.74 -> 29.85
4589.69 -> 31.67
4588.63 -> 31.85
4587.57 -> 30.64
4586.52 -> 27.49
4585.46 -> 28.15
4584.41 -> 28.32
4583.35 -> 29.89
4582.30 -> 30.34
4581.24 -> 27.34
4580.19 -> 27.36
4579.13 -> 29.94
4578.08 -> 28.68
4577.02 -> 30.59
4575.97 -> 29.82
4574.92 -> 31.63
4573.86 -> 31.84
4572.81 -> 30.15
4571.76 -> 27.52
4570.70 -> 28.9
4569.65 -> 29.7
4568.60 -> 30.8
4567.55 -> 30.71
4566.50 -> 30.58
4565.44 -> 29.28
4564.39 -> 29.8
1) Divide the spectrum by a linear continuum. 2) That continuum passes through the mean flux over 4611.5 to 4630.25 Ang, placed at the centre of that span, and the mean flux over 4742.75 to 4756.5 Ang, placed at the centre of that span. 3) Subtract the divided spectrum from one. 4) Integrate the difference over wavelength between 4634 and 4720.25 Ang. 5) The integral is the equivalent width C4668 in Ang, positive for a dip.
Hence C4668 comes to 2.8 Ang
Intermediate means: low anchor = 30.3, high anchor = 30.6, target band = 29.5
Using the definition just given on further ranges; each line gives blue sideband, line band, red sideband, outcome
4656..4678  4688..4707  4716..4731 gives 0.8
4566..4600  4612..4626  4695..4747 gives -0.4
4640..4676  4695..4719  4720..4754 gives 1.0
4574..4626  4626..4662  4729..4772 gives 0.0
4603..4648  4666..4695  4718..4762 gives 0.7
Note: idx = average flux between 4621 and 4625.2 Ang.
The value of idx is 30.8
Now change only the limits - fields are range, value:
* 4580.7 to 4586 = 28.8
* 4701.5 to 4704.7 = 24.9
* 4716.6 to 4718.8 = 31.7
